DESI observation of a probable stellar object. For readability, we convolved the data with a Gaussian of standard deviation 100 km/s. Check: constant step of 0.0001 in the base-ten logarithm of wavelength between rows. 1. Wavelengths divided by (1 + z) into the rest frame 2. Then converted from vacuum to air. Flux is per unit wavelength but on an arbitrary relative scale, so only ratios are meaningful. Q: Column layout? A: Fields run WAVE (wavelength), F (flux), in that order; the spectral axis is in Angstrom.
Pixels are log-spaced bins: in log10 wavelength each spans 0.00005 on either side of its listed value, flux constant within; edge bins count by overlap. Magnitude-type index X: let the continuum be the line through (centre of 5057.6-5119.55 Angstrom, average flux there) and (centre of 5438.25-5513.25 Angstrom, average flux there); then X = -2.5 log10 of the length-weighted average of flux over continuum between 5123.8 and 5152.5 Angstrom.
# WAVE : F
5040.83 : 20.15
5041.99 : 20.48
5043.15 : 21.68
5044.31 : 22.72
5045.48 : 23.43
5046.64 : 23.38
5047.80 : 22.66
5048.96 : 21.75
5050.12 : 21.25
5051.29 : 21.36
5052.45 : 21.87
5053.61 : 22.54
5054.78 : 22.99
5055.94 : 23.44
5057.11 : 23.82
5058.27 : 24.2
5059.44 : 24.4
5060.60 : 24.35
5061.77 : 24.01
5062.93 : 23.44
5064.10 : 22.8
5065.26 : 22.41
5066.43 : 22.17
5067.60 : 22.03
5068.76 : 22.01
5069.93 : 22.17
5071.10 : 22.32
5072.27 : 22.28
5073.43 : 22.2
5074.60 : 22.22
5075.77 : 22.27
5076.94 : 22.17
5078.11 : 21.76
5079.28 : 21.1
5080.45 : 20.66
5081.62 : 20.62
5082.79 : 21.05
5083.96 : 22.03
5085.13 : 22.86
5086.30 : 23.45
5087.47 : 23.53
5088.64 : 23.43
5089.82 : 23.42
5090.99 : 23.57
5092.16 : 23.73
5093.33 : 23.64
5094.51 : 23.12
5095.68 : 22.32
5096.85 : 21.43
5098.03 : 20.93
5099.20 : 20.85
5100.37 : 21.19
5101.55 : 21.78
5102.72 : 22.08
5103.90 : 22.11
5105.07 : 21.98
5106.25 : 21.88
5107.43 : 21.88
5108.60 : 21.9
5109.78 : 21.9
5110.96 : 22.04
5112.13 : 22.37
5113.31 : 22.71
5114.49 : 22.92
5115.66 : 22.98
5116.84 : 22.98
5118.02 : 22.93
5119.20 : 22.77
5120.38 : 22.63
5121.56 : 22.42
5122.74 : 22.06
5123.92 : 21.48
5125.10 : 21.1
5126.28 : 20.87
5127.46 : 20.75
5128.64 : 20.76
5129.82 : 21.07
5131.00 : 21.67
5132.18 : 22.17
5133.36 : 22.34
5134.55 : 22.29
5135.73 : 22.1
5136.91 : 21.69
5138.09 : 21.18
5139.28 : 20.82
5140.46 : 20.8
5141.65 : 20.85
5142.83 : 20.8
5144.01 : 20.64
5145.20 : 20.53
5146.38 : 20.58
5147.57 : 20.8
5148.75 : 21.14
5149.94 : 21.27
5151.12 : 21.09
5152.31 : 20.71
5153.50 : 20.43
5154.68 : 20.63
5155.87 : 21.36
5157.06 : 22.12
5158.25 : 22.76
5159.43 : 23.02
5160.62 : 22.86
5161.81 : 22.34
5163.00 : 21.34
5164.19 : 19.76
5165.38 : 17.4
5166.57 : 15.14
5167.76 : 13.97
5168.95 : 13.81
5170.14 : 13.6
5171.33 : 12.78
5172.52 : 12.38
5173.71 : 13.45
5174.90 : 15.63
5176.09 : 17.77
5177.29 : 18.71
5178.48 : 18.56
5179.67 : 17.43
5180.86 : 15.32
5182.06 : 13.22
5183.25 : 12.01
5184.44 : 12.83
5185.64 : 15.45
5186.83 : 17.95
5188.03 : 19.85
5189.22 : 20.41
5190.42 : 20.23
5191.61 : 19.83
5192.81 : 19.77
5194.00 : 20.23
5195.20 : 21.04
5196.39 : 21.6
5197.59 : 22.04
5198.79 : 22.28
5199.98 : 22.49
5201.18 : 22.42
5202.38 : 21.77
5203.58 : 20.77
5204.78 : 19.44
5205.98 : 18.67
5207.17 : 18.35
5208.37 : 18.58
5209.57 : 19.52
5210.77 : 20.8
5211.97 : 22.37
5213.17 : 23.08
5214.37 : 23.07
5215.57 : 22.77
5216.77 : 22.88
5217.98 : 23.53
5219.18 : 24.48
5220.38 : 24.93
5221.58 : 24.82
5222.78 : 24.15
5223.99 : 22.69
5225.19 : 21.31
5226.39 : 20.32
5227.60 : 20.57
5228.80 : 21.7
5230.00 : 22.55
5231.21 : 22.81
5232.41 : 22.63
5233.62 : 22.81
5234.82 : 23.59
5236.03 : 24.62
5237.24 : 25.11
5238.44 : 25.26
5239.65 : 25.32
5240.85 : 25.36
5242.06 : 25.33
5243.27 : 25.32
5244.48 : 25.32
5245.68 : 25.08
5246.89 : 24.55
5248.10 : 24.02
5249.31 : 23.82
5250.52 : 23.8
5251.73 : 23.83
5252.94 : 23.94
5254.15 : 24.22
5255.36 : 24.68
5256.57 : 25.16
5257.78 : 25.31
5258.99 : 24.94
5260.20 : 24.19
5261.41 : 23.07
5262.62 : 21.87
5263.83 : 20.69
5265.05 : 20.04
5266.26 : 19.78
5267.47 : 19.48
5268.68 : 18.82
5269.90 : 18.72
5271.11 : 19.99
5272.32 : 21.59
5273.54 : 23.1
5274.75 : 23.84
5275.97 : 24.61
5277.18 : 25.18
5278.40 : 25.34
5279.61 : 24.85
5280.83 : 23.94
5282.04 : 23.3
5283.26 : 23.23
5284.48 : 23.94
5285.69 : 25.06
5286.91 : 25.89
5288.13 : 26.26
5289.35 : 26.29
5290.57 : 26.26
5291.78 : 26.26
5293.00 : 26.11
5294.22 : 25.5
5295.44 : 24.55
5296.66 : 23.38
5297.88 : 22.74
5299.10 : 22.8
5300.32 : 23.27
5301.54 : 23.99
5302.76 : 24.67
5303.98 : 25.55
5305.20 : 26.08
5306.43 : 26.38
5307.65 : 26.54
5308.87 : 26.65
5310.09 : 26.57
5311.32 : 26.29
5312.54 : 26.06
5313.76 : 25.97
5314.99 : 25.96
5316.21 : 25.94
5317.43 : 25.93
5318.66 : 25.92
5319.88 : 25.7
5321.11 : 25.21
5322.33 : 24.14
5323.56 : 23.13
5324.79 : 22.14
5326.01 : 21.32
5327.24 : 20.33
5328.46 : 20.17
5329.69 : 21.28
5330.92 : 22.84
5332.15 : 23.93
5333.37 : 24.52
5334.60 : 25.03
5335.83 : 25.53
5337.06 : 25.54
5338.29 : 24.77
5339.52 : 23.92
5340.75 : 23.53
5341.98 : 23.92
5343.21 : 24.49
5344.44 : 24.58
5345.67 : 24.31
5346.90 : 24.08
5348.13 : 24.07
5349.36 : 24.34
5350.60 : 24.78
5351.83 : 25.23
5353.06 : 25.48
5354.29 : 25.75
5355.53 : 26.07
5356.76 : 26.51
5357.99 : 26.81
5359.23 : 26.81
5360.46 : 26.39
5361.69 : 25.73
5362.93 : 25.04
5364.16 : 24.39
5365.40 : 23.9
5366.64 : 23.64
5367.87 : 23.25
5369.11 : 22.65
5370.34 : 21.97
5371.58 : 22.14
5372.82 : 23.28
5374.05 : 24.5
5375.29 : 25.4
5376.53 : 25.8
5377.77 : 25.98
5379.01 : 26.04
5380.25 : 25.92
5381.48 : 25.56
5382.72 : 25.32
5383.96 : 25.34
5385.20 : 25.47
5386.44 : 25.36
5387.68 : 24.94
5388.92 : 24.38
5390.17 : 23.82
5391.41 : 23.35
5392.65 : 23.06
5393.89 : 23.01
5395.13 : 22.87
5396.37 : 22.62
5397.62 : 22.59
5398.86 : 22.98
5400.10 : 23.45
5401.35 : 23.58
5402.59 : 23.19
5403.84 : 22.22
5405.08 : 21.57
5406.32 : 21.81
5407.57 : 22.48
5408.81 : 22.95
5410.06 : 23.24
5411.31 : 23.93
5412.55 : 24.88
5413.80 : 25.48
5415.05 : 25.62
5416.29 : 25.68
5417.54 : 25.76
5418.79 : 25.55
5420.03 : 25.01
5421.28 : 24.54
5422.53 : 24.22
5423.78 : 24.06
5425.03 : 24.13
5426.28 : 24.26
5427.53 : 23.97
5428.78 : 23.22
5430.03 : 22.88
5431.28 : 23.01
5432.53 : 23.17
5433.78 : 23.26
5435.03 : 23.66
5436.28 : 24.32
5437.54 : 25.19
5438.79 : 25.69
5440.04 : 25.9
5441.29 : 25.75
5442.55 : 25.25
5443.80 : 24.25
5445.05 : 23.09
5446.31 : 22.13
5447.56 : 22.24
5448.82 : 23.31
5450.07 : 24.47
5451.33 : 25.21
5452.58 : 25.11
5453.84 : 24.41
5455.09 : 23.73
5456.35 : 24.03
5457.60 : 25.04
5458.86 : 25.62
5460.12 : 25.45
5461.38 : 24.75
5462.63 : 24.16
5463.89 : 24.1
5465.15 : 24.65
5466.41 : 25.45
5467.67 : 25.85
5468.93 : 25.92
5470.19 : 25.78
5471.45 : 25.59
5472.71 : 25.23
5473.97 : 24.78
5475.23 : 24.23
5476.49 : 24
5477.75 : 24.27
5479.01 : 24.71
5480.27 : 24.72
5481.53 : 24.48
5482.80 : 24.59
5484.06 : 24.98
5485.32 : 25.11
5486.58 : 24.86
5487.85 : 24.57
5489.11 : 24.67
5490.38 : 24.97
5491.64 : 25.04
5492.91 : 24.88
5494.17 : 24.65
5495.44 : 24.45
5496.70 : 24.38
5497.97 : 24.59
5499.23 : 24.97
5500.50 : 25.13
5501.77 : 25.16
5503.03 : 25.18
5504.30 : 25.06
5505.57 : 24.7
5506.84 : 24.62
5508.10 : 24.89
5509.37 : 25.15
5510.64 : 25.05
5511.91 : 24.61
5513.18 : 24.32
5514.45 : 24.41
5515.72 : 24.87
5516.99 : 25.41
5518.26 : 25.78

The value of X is 0.08 mag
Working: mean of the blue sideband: 22.4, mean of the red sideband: 24.7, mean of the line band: 21.2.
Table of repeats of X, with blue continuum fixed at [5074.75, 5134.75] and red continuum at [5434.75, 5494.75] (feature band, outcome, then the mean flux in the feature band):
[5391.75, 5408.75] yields 0.07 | 22.8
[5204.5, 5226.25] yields 0.04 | 22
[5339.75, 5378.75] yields -0.03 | 24.7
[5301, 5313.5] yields -0.10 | 25.9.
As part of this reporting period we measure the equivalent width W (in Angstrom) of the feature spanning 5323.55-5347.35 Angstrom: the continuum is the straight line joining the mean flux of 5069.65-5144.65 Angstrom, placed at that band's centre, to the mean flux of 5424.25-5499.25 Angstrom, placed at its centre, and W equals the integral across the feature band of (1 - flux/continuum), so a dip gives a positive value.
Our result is 0.1 Angstrom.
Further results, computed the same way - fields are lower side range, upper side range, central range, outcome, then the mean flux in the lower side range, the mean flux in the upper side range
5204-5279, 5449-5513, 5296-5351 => -2.0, 22.9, 24.8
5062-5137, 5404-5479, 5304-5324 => -1.9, 22.2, 24.4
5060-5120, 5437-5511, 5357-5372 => -0.3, 22.4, 24.7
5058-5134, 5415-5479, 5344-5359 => -0.8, 22.3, 24.5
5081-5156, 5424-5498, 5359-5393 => -1.1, 21.8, 24.5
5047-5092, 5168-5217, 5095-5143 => -1.9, 22.6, 18.6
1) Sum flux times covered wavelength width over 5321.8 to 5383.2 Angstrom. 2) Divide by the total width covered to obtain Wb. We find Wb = 24.3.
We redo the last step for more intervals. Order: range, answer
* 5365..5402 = 24.1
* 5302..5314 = 26.1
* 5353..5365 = 25.9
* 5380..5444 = 24.1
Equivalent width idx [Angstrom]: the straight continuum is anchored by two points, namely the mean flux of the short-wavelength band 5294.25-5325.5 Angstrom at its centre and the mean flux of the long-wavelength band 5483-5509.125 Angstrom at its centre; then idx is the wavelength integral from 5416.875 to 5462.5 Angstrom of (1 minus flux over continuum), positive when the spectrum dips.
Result 1.06 Angstrom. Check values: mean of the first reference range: 25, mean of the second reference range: 24.8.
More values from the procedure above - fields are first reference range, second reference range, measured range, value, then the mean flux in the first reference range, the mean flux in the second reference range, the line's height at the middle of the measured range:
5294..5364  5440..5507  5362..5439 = 2.1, 24.7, 24.7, 24.7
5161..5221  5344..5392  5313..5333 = -0.4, 19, 24.8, 23.3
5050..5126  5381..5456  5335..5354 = -0.8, 22.4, 24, 23.7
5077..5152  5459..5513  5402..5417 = 0.4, 21.9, 24.9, 24.2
